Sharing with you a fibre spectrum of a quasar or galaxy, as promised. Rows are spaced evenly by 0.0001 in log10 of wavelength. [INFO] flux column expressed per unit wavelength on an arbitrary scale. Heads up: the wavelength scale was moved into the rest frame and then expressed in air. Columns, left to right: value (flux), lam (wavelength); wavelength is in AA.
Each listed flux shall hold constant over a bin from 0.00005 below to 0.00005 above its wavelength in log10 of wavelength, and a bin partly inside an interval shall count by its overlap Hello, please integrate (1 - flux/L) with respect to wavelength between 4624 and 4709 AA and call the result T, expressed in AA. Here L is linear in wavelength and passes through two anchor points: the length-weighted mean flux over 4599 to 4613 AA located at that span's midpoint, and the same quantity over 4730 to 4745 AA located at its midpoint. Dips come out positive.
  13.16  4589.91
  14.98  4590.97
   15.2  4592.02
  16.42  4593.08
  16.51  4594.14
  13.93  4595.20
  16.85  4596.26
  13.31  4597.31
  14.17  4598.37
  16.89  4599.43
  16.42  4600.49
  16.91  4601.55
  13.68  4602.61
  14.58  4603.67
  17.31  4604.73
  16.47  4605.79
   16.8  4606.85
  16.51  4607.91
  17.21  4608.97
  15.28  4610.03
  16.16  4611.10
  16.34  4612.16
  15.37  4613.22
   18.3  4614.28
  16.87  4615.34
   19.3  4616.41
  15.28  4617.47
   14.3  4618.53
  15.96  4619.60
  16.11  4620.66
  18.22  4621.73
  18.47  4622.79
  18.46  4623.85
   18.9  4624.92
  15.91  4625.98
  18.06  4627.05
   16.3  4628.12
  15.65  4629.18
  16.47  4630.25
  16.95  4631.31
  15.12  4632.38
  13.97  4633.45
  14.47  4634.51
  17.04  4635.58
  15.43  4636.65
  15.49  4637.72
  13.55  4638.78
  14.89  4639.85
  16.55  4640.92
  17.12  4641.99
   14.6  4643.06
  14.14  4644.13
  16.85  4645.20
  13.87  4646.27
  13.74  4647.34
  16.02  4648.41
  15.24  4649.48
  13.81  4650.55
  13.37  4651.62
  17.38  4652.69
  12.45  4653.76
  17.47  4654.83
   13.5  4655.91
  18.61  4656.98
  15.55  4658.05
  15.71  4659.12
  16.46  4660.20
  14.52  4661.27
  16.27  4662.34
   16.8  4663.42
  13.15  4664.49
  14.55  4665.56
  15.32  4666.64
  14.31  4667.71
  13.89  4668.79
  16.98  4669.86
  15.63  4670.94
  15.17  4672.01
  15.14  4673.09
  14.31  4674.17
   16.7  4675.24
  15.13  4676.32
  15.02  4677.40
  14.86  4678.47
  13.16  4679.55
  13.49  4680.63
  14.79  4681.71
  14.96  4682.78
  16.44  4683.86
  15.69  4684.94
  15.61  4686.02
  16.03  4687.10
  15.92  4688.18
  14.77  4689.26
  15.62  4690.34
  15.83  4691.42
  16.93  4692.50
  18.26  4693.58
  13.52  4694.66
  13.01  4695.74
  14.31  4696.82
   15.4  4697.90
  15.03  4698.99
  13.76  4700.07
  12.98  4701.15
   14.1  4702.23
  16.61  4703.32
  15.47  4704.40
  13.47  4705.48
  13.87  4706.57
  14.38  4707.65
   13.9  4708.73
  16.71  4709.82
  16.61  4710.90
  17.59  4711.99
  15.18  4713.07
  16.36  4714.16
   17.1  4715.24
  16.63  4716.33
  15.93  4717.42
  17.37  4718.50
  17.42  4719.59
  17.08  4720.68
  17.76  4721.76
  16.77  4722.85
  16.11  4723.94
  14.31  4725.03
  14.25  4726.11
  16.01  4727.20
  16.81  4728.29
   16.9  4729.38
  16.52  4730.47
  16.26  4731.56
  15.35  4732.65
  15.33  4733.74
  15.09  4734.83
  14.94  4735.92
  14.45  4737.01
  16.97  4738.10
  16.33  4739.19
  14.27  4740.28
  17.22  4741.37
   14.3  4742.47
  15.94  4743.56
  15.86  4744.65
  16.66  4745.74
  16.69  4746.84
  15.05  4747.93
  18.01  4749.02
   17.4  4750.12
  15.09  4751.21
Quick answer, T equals 3.43 AA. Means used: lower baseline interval 16.2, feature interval 15.3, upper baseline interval 15.6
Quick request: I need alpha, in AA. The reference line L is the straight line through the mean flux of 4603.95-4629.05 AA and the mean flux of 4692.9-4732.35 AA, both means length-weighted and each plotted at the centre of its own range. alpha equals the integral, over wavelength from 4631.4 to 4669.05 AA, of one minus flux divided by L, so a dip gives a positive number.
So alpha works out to 2.77 AA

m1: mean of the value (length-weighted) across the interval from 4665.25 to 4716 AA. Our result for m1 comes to 15.2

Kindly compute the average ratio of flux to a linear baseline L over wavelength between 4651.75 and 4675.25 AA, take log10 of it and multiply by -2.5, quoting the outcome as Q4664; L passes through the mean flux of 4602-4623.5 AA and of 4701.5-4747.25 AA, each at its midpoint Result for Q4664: 0.05 mag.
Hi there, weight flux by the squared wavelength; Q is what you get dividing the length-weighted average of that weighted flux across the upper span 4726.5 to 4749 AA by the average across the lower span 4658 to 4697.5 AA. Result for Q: 1.1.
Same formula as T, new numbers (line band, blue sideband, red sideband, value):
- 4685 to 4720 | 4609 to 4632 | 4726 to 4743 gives 1.2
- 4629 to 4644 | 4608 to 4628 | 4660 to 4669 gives 0.6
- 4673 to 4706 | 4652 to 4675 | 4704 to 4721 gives 1.3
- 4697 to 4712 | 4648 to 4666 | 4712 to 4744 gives 0.9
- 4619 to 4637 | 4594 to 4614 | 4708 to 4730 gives -0.7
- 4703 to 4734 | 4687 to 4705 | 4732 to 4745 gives -1.4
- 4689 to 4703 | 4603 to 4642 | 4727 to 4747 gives 1.0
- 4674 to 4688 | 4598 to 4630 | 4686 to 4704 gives 0.2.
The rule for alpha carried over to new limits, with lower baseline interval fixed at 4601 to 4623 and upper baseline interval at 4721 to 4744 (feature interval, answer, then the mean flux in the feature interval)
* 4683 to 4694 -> -0.01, 16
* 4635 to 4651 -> 1.02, 15.2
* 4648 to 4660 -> 0.60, 15.4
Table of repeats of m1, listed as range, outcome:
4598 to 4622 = 16.3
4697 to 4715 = 15.1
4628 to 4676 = 15.3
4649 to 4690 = 15.2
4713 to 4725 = 16.6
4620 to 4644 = 16.2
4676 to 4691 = 15.1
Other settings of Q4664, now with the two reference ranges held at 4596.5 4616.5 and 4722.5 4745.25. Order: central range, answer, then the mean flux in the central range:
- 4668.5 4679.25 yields 0.045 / 15.3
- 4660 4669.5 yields 0.065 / 15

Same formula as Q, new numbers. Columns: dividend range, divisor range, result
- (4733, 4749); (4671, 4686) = 1.07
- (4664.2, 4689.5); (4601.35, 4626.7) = 0.93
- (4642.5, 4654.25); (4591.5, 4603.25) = 0.97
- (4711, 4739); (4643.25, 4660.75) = 1.09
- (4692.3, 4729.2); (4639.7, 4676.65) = 1.04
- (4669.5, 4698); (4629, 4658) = 1.01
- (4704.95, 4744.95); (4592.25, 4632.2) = 1.02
